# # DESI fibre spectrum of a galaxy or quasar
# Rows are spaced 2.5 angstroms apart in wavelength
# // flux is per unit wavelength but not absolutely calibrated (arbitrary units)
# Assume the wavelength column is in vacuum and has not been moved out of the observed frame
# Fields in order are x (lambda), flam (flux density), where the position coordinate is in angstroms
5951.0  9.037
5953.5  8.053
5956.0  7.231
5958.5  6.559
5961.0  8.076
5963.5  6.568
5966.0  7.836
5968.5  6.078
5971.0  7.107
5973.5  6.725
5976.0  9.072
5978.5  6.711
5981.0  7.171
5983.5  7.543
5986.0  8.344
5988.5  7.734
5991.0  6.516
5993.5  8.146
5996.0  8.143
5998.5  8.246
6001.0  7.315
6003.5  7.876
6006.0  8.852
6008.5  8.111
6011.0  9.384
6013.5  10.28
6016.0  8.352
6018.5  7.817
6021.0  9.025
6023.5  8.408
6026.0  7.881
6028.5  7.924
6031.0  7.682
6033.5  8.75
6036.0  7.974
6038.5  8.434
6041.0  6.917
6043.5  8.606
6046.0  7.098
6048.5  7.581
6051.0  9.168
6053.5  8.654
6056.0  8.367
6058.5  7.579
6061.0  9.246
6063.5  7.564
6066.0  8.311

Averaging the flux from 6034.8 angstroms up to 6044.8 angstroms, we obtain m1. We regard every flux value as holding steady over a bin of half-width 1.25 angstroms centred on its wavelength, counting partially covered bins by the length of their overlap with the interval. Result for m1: 7.98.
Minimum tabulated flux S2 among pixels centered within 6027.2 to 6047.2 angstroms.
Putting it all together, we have 6.917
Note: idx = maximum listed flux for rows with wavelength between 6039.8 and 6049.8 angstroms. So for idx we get 8.606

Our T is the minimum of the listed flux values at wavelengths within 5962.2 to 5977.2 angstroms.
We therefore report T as 6.078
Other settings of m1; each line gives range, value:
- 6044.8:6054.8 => 8.13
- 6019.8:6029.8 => 8.3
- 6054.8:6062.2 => 8.39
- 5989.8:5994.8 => 7.35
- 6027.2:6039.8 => 8.15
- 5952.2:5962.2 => 7.48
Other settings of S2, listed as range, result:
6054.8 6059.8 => 7.579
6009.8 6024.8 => 7.817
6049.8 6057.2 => 8.367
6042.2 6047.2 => 7.098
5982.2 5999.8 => 6.516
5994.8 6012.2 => 7.315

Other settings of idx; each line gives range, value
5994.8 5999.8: 8.246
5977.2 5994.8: 8.344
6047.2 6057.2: 9.168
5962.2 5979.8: 9.072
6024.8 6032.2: 7.924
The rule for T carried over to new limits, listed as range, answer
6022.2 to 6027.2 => 7.881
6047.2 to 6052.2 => 7.581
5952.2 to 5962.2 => 6.559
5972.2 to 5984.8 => 6.711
